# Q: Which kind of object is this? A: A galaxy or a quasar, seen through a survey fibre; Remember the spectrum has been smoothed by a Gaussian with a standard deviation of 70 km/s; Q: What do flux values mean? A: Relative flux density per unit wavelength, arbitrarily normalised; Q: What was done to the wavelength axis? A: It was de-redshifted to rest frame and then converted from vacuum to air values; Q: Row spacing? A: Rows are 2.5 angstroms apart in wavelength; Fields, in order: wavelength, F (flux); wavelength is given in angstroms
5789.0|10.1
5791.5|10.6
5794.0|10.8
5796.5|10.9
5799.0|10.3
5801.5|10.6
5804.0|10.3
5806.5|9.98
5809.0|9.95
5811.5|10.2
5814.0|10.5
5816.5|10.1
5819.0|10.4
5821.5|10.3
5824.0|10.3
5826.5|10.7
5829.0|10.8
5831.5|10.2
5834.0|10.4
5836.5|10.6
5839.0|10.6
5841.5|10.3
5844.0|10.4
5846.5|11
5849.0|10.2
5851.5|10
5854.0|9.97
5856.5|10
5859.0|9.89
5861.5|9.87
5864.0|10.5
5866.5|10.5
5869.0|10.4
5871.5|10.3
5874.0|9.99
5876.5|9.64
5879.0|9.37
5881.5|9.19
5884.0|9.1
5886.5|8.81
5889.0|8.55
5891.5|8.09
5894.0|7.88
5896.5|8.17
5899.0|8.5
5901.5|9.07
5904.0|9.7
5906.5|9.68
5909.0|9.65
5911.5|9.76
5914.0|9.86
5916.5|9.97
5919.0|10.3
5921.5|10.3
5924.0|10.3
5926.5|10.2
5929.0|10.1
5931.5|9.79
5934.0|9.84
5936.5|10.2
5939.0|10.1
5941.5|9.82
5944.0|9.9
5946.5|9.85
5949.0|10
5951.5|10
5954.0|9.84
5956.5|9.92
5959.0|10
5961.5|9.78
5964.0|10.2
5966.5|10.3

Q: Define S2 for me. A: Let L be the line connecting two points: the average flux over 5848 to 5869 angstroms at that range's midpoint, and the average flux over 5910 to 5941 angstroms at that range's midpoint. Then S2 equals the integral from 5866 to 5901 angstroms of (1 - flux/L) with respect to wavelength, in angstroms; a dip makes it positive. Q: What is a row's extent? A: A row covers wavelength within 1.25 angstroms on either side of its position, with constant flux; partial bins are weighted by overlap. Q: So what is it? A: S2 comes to 3.31 angstroms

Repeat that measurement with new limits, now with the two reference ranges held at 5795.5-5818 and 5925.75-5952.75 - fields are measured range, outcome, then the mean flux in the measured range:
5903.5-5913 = 0.33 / 9.7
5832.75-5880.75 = -0.05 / 10.2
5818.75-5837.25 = -0.37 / 10.5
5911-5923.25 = -0.04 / 10.1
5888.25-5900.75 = 2.27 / 8.26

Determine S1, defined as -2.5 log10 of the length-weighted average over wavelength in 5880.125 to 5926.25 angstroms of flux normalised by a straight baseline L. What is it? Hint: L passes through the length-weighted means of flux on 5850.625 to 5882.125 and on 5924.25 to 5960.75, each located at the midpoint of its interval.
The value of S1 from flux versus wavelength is 0.078 mag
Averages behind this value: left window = 9.99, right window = 9.98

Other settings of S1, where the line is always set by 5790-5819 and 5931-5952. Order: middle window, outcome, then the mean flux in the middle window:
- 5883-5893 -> 0.176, 8.61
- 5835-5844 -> -0.022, 10.5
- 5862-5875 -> -0.015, 10.3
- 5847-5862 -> 0.019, 10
